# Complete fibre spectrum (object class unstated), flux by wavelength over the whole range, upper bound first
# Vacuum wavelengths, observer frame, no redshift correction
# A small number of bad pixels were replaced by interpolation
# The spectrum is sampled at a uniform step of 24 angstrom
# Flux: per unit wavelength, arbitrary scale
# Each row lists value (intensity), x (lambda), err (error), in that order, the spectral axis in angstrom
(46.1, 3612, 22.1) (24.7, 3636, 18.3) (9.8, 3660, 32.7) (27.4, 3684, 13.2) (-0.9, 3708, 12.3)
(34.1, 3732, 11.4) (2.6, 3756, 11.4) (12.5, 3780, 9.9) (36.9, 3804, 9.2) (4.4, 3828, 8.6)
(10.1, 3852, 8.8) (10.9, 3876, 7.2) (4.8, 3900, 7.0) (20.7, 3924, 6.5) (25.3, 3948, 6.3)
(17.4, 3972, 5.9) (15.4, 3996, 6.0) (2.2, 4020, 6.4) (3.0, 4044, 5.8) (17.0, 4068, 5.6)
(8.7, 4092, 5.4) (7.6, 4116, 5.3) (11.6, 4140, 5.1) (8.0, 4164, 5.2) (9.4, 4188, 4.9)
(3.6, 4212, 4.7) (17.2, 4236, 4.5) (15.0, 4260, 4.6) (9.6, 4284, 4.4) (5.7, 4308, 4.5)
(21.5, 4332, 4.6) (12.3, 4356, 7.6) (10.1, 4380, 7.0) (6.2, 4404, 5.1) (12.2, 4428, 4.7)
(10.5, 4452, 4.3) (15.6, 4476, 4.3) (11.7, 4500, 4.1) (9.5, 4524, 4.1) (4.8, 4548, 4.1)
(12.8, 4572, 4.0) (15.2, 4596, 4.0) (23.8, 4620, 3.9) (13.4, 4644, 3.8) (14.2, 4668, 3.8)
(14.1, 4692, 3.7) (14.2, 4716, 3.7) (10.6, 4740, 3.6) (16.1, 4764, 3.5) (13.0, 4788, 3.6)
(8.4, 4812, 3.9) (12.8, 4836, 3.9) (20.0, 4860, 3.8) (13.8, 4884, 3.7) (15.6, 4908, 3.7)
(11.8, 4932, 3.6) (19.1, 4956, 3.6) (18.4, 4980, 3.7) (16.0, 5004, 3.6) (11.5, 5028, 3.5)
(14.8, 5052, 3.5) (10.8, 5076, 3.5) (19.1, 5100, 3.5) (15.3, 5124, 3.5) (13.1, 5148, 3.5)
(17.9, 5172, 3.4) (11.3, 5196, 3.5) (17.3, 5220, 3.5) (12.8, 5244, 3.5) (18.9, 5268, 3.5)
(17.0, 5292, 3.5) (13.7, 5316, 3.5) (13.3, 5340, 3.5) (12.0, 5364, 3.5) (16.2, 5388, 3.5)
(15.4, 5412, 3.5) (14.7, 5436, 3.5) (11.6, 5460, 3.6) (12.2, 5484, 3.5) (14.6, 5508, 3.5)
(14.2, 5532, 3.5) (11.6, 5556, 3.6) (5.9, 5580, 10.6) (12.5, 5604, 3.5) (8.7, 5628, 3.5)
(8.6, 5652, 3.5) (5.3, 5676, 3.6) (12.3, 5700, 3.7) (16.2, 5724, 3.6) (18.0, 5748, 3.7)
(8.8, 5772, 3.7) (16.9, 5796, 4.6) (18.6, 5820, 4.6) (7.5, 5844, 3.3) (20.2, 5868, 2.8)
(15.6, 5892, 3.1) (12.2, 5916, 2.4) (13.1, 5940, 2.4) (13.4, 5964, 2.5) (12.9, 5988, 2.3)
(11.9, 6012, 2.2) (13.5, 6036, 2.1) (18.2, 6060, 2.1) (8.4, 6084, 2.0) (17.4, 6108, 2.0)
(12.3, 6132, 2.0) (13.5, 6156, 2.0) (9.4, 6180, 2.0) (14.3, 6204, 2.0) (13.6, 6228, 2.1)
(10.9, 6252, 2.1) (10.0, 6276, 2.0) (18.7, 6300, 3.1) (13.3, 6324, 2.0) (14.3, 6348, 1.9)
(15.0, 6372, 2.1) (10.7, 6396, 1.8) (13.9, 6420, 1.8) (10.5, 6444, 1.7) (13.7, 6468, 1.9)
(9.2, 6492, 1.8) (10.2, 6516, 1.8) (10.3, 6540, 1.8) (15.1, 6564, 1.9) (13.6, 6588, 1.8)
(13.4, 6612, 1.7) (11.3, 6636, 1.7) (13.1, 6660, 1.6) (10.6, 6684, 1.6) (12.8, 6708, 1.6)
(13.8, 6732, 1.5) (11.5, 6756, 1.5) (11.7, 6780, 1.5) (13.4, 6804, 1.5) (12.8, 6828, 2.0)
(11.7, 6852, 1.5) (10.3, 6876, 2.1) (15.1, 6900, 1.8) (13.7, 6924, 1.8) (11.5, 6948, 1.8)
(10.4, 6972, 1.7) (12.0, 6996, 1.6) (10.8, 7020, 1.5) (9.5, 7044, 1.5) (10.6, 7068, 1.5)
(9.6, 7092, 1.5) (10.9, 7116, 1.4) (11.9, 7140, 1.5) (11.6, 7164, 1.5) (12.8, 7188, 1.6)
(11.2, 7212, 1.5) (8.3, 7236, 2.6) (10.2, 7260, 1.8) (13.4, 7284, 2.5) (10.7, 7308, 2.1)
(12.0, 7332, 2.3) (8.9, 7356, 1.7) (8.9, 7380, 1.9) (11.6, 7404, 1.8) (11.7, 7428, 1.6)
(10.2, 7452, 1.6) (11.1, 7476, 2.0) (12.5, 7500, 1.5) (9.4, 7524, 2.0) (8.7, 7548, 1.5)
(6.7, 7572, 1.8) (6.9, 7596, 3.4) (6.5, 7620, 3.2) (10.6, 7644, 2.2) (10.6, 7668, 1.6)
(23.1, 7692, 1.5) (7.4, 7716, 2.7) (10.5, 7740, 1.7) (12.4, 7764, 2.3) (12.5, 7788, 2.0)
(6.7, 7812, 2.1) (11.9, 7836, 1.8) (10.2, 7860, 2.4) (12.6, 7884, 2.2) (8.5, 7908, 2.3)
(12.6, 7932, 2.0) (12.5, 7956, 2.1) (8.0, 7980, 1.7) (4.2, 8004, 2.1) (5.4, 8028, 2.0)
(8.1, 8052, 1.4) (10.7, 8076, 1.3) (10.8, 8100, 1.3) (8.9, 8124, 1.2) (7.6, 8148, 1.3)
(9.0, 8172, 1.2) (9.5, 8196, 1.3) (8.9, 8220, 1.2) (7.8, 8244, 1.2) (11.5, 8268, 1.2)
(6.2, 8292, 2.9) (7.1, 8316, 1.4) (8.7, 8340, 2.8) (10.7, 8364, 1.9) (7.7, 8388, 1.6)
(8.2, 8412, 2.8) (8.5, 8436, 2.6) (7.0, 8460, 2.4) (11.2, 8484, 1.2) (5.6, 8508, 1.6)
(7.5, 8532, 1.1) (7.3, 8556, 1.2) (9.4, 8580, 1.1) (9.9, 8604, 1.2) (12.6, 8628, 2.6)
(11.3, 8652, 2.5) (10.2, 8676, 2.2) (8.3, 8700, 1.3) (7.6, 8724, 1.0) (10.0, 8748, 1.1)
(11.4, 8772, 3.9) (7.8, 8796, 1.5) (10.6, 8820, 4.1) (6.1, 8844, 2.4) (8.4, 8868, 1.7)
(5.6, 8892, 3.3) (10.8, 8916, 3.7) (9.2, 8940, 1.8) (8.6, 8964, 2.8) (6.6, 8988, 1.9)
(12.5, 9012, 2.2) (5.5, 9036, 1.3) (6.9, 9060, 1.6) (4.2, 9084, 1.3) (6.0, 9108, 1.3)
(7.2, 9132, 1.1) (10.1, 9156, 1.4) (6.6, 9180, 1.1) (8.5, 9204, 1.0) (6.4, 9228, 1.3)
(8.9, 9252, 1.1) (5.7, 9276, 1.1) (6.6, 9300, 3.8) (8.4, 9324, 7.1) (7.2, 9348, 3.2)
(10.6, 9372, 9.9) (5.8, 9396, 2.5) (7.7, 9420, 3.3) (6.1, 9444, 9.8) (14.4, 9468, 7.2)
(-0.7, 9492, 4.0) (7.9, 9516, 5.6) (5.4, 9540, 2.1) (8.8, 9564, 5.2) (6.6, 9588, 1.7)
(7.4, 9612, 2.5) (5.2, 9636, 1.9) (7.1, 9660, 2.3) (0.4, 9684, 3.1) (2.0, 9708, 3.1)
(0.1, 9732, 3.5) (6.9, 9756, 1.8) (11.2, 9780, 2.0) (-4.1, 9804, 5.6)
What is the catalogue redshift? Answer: 0.171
